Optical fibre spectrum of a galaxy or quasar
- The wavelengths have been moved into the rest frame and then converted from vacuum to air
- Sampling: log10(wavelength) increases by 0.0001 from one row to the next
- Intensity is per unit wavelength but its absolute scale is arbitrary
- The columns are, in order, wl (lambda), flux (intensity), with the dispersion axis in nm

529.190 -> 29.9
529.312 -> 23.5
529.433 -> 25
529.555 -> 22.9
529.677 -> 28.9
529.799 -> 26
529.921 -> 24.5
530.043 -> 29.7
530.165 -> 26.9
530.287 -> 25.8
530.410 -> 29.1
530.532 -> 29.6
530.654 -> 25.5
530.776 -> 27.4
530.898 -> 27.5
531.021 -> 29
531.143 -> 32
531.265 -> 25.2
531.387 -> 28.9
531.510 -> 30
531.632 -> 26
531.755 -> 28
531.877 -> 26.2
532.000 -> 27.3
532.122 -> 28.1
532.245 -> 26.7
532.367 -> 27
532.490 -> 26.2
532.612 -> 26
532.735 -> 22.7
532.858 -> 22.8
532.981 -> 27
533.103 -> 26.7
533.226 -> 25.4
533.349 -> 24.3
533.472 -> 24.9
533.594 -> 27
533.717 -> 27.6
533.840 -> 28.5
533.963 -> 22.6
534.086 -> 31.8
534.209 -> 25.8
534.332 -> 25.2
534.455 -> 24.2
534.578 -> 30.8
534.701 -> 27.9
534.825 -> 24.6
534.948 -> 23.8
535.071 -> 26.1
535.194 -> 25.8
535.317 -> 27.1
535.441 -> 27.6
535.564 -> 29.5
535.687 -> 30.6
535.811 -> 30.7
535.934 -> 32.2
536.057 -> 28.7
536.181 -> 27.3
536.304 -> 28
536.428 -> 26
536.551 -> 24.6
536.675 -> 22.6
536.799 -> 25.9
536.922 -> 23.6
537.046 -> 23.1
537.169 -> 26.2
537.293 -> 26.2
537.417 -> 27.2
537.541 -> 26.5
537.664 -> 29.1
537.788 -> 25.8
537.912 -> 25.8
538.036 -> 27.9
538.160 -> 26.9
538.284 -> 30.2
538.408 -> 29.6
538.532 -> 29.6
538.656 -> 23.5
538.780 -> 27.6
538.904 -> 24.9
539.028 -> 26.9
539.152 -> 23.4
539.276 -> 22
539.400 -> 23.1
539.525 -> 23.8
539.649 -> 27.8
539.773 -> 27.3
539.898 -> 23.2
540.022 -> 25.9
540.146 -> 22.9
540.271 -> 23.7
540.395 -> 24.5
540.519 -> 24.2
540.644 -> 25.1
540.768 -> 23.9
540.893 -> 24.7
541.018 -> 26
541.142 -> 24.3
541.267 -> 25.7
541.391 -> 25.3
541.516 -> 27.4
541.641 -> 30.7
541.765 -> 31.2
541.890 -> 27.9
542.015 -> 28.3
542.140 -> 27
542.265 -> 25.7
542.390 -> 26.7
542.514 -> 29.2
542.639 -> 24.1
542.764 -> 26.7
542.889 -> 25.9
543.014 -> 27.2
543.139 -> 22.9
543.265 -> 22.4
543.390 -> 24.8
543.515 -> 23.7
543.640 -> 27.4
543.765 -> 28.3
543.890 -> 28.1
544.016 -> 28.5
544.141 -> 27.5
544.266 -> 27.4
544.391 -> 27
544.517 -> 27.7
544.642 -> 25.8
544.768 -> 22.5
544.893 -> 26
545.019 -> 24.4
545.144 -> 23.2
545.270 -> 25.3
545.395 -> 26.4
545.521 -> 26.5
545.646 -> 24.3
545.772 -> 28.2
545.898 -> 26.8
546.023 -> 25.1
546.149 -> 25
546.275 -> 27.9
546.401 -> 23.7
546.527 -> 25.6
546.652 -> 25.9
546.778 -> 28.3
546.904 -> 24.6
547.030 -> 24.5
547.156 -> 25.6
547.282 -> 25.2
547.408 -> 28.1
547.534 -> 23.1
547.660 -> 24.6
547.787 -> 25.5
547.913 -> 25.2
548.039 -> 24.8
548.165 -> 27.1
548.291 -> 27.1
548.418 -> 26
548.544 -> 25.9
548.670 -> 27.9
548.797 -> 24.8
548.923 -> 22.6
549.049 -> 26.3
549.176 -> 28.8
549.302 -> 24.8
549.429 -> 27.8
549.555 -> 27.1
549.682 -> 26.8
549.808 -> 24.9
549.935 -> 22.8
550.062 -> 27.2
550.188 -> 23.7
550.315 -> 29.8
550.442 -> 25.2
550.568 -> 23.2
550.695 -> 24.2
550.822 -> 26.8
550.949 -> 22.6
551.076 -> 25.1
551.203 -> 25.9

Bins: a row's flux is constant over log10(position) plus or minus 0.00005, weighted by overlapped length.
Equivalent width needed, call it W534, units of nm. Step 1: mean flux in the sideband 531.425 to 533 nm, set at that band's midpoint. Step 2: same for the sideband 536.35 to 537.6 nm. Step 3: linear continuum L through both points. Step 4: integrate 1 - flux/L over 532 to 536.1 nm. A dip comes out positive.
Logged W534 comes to -0.139 nm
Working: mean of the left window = 26.5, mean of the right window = 25.2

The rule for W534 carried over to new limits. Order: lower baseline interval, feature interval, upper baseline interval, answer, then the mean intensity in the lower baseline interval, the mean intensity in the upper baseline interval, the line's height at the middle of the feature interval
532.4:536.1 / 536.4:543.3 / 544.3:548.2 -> 0.09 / 26.8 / 25.6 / 26.2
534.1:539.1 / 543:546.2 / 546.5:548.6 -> 0.02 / 26.9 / 25.7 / 26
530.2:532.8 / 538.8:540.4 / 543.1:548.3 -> 0.11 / 27.3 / 25.8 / 26.4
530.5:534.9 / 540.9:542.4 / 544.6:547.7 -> -0.07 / 26.8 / 25.5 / 25.9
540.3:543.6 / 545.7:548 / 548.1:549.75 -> 0.05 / 26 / 26.4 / 26.3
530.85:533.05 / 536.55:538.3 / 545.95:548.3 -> 0.03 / 27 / 25.6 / 26.5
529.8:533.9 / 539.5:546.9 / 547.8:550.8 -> 0.07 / 26.9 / 25.8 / 26.2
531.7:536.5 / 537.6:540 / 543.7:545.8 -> 0.04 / 26.9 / 26.3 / 26.6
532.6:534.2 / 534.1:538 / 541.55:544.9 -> -0.10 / 25.9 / 26.7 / 26.1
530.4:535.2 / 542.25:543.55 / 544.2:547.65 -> 0.03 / 26.8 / 25.7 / 25.9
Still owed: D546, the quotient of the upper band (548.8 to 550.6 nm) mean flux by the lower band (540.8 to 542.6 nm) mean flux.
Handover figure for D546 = 1.0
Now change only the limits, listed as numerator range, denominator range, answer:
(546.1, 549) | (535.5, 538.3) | 0.94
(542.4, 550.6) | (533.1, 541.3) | 0.99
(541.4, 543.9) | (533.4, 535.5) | 1.01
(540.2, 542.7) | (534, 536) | 0.95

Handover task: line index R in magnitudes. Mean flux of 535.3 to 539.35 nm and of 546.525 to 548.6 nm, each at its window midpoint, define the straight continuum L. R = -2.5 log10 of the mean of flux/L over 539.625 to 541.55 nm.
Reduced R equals 0.06 mag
